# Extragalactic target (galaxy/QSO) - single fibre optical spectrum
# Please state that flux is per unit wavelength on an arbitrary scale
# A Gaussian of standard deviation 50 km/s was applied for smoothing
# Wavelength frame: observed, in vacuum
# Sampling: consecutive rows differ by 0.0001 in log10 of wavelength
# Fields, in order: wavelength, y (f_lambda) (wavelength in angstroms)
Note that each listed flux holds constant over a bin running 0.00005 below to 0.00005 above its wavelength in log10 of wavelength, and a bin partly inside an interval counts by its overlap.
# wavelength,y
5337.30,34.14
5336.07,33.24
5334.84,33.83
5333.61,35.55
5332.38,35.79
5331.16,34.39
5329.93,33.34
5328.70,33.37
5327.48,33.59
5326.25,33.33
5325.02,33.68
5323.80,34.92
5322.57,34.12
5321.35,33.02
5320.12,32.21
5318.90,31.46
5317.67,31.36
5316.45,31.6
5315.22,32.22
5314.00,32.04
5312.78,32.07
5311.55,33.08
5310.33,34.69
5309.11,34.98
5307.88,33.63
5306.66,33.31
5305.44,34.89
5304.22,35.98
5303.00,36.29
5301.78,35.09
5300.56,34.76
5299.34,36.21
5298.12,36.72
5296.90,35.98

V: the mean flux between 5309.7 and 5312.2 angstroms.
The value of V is 33.9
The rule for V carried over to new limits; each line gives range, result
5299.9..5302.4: 35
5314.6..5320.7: 31.8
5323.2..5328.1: 33.9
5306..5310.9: 34.1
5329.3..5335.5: 34.6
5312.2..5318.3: 31.9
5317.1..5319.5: 31.3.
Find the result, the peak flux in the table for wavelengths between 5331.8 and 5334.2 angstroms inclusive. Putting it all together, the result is 35.79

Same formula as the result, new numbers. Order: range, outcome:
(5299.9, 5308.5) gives 36.29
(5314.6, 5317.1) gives 32.22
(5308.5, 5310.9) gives 34.98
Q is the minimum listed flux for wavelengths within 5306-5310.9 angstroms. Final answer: 33.31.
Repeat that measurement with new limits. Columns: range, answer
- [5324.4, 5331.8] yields 33.33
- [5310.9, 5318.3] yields 31.36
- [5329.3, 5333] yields 33.34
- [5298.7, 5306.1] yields 34.76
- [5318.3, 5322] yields 31.46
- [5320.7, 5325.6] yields 33.02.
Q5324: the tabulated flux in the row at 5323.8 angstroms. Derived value 34.92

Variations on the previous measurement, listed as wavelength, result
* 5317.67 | 31.36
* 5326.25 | 33.33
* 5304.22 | 35.98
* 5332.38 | 35.79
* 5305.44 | 34.89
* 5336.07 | 33.24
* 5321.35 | 33.02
